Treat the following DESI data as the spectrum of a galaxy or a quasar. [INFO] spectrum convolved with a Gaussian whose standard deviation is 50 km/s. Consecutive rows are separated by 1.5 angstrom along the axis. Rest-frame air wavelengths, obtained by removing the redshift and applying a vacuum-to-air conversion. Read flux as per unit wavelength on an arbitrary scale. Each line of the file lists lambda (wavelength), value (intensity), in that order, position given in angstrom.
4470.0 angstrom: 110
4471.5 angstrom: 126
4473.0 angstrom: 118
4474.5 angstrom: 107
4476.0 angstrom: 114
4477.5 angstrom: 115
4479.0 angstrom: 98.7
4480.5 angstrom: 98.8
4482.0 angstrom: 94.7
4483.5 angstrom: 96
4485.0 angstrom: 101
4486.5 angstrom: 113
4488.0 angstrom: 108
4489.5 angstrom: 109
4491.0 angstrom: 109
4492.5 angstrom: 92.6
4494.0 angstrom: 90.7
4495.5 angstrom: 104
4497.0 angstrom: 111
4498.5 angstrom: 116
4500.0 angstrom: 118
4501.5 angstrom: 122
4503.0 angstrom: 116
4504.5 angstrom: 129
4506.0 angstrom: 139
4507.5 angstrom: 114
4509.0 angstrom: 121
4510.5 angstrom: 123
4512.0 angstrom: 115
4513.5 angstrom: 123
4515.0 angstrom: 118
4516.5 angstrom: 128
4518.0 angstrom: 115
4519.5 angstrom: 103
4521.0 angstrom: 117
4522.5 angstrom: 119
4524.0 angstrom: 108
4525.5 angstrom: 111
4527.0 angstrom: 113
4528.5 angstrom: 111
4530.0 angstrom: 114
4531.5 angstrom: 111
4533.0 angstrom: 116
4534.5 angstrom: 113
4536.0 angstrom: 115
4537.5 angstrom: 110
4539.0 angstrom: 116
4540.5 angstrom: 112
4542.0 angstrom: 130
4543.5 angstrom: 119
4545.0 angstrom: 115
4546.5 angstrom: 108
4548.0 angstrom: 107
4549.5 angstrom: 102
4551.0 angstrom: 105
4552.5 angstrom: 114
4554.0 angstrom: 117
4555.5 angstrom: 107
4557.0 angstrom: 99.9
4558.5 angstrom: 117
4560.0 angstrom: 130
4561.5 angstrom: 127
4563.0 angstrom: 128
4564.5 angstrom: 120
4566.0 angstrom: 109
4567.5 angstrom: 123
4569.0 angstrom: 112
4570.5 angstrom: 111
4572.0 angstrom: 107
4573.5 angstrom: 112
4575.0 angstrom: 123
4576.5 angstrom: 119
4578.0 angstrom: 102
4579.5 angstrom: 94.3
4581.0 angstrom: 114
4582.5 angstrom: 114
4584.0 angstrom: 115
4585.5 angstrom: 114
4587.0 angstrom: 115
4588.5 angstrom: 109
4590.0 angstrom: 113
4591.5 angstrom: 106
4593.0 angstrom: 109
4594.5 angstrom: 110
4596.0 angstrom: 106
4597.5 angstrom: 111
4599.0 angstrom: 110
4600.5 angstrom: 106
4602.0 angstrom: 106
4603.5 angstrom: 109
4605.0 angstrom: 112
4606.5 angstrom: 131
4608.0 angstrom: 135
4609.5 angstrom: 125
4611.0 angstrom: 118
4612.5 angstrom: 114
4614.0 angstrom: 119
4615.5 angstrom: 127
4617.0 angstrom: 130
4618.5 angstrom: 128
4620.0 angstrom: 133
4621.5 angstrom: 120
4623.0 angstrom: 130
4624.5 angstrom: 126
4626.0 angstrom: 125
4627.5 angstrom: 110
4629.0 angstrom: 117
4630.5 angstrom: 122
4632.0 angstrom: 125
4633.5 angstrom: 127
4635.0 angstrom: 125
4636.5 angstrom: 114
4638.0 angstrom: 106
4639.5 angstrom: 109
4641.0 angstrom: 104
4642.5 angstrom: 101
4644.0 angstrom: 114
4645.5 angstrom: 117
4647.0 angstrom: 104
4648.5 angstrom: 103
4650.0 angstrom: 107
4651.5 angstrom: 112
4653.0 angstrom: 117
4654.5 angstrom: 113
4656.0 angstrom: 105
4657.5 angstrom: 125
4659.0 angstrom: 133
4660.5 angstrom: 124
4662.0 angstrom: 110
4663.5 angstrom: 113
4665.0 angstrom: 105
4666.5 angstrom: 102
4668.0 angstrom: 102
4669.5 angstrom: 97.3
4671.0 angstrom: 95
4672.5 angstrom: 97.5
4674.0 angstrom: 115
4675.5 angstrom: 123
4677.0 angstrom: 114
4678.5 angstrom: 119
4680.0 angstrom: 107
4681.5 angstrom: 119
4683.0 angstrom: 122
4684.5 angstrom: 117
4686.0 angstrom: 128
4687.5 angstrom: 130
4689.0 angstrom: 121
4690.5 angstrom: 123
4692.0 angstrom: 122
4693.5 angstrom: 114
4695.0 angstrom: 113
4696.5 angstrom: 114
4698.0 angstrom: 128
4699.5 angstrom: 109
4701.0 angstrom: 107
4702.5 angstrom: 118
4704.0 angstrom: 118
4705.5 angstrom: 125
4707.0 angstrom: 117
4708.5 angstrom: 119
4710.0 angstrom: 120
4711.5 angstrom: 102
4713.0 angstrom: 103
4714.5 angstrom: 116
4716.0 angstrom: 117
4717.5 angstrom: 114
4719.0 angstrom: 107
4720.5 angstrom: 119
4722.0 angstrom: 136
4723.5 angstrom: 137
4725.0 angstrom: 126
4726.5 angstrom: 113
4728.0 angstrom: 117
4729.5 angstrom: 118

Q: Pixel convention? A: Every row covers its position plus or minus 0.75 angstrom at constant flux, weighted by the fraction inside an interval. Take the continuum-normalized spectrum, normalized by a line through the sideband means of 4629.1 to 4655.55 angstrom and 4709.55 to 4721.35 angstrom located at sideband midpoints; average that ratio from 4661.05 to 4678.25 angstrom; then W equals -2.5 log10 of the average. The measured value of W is 0.054 mag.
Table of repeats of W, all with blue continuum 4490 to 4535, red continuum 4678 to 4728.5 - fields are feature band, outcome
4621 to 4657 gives 0.02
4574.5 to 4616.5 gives 0.02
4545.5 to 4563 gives 0.02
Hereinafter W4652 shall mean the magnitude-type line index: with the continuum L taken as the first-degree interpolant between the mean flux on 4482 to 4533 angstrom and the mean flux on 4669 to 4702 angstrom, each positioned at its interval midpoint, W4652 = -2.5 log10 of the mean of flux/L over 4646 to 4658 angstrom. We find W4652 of 0.04 mag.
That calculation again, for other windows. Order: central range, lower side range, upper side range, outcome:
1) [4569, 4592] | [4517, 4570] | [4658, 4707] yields 0.030 mag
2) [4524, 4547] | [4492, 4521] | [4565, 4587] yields 0.003 mag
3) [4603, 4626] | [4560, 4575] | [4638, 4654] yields -0.108 mag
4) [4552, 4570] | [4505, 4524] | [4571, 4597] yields -0.032 mag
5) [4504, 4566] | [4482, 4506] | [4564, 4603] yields -0.055 mag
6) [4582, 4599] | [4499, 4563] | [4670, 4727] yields 0.051 mag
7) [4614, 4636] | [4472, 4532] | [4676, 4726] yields -0.076 mag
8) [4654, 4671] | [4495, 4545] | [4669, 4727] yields 0.053 mag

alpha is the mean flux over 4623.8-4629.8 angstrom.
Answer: 119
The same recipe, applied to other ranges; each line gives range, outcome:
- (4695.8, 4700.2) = 117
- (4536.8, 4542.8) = 117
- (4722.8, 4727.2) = 125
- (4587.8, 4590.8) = 111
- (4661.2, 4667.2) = 108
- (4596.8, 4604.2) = 108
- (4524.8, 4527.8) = 112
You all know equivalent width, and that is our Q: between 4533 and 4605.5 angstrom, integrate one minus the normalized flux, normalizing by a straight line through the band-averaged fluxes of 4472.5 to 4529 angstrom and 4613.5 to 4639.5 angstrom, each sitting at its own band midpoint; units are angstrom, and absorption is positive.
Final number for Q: 3.1 angstrom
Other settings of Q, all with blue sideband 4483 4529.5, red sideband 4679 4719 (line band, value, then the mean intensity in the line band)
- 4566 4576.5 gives 0.0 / 115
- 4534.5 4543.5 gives -0.2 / 116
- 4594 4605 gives 0.6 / 108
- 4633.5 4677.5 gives 2.0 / 111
